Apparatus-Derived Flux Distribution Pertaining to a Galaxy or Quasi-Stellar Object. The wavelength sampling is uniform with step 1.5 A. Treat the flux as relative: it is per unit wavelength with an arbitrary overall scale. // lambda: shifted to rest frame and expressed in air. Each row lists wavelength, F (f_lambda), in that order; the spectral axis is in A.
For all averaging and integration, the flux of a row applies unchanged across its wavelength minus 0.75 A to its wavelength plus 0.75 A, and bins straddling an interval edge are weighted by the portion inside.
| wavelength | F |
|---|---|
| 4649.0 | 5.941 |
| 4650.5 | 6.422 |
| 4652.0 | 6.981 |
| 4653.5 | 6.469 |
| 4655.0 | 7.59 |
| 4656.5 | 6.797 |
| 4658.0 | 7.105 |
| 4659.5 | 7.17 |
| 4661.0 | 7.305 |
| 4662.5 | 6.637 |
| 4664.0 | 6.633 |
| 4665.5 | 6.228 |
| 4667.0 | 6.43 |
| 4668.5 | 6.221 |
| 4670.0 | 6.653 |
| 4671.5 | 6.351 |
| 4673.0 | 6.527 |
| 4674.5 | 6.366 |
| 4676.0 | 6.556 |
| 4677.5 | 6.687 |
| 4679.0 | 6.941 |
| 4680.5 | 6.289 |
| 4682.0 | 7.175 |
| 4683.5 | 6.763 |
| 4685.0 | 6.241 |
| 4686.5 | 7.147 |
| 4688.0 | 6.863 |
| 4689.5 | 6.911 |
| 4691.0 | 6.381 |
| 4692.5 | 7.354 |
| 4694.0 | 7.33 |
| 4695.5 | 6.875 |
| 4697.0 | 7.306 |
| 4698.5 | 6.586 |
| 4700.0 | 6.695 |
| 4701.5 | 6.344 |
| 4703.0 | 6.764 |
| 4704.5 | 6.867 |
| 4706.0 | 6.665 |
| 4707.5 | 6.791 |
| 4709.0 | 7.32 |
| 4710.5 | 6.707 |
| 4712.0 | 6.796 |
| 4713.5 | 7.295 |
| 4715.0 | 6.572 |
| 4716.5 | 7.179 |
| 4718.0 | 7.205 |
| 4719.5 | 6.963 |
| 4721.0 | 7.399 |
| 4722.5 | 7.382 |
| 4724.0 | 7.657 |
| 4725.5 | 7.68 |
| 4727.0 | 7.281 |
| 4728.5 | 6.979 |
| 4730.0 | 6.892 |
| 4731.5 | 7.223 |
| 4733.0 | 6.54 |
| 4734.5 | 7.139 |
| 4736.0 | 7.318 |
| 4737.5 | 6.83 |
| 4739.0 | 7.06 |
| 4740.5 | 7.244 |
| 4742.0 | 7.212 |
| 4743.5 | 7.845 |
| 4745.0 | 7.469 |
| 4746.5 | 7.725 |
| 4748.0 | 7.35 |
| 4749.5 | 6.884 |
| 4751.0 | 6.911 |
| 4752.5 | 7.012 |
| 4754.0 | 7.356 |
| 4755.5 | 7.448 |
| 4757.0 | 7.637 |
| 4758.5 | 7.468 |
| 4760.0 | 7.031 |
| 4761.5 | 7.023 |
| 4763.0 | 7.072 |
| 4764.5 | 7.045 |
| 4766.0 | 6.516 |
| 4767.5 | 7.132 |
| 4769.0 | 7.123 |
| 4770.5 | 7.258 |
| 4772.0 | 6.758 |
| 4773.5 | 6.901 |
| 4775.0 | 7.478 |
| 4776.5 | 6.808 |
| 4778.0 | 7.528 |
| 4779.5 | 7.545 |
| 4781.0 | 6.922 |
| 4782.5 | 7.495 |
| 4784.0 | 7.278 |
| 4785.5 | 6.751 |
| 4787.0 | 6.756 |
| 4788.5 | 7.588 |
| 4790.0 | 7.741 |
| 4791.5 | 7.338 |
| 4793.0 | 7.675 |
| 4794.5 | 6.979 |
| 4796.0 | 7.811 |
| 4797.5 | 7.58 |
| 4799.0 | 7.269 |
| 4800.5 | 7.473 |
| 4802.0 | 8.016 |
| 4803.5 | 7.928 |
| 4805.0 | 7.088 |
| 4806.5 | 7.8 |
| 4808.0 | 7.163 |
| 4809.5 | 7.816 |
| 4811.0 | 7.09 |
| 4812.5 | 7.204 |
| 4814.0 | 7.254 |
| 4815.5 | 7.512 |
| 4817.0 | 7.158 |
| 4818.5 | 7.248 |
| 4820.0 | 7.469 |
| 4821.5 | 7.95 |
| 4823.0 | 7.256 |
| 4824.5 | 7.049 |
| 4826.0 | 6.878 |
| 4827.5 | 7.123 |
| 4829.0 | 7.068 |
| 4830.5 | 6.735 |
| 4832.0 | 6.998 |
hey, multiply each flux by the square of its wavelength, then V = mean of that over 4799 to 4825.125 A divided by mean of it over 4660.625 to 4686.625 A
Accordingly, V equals 1.2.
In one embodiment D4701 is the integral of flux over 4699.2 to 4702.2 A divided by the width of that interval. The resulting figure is 6.52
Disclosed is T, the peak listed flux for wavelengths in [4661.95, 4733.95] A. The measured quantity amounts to 7.68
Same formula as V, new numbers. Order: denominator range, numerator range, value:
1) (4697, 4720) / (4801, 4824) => 1.14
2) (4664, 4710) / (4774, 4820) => 1.15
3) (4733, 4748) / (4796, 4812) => 1.06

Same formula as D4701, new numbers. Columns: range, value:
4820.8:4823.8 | 7.59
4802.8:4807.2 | 7.6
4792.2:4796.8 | 7.49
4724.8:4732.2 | 7.21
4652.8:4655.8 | 7.03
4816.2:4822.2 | 7.45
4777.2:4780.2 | 7.52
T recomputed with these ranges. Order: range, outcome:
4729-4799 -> 7.845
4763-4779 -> 7.528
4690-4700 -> 7.354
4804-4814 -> 7.816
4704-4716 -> 7.32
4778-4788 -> 7.545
